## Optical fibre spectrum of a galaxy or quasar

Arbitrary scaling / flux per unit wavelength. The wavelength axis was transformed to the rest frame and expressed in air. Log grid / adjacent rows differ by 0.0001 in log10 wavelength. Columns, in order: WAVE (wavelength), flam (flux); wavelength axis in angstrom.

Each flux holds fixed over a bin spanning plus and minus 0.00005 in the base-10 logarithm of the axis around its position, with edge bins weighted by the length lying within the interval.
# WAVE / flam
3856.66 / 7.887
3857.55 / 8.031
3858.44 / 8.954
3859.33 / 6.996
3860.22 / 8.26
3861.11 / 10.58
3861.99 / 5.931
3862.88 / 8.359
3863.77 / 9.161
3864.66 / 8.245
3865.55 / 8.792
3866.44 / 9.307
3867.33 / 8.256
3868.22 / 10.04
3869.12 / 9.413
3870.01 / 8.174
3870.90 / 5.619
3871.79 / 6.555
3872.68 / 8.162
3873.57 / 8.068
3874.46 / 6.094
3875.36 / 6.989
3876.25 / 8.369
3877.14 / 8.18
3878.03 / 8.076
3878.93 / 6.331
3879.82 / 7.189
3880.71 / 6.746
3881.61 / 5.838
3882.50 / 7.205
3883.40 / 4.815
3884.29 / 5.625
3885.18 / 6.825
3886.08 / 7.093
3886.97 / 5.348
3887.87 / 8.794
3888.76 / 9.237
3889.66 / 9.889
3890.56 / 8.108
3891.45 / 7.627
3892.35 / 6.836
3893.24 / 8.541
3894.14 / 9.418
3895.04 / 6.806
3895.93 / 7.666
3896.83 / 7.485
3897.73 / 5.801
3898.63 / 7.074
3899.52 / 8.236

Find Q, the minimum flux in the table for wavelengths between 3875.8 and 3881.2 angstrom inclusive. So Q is 6.331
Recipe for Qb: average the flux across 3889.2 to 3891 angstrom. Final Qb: 8.96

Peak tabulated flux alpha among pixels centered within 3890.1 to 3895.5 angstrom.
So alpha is 9.418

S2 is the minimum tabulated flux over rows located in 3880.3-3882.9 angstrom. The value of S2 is 5.838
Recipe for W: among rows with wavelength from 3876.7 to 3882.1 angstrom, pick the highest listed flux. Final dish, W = 8.18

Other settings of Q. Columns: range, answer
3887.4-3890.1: 8.794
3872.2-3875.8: 6.094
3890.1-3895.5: 6.806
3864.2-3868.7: 8.245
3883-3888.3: 4.815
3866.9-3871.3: 5.619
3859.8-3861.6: 8.26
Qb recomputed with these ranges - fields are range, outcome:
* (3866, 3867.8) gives 8.8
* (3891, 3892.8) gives 7.28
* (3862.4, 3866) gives 8.61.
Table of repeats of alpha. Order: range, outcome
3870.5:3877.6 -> 8.369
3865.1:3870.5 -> 10.04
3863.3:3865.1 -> 9.161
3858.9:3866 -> 10.58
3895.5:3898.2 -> 7.666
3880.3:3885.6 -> 7.205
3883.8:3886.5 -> 7.093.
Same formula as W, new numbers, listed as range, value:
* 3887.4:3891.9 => 9.889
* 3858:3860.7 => 8.954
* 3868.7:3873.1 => 9.413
